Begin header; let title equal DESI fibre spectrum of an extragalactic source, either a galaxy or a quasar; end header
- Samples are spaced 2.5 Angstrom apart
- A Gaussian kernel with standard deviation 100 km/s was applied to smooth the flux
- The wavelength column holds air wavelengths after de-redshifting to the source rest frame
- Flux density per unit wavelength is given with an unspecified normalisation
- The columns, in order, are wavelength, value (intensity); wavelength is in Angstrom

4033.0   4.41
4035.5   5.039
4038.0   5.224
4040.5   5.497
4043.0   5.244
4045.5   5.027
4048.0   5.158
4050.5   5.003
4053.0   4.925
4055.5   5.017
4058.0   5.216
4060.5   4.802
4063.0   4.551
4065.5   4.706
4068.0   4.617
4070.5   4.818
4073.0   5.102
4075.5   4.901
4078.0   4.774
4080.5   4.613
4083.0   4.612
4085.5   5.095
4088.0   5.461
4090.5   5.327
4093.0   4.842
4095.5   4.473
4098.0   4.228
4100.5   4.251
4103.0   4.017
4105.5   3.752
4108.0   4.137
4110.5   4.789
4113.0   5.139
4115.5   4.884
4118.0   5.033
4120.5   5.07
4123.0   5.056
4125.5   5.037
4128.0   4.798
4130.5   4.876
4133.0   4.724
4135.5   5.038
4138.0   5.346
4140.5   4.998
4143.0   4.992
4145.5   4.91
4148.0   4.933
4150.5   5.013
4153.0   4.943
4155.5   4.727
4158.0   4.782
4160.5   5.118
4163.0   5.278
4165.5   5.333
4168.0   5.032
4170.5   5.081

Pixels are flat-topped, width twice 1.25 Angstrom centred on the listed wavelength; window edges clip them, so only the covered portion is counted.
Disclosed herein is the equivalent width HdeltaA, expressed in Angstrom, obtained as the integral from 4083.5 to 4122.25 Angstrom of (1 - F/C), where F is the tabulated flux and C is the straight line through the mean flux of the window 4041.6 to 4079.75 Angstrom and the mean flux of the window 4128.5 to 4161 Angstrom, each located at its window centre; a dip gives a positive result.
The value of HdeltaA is 1.8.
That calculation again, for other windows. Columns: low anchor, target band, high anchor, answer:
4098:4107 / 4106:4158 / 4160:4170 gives -3.8 Angstrom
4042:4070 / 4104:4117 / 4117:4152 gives 1.1 Angstrom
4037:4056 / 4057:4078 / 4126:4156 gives 1.1 Angstrom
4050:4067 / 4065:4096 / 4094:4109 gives -2.7 Angstrom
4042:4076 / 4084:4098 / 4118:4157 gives 0.0 Angstrom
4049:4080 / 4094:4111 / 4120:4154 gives 2.4 Angstrom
